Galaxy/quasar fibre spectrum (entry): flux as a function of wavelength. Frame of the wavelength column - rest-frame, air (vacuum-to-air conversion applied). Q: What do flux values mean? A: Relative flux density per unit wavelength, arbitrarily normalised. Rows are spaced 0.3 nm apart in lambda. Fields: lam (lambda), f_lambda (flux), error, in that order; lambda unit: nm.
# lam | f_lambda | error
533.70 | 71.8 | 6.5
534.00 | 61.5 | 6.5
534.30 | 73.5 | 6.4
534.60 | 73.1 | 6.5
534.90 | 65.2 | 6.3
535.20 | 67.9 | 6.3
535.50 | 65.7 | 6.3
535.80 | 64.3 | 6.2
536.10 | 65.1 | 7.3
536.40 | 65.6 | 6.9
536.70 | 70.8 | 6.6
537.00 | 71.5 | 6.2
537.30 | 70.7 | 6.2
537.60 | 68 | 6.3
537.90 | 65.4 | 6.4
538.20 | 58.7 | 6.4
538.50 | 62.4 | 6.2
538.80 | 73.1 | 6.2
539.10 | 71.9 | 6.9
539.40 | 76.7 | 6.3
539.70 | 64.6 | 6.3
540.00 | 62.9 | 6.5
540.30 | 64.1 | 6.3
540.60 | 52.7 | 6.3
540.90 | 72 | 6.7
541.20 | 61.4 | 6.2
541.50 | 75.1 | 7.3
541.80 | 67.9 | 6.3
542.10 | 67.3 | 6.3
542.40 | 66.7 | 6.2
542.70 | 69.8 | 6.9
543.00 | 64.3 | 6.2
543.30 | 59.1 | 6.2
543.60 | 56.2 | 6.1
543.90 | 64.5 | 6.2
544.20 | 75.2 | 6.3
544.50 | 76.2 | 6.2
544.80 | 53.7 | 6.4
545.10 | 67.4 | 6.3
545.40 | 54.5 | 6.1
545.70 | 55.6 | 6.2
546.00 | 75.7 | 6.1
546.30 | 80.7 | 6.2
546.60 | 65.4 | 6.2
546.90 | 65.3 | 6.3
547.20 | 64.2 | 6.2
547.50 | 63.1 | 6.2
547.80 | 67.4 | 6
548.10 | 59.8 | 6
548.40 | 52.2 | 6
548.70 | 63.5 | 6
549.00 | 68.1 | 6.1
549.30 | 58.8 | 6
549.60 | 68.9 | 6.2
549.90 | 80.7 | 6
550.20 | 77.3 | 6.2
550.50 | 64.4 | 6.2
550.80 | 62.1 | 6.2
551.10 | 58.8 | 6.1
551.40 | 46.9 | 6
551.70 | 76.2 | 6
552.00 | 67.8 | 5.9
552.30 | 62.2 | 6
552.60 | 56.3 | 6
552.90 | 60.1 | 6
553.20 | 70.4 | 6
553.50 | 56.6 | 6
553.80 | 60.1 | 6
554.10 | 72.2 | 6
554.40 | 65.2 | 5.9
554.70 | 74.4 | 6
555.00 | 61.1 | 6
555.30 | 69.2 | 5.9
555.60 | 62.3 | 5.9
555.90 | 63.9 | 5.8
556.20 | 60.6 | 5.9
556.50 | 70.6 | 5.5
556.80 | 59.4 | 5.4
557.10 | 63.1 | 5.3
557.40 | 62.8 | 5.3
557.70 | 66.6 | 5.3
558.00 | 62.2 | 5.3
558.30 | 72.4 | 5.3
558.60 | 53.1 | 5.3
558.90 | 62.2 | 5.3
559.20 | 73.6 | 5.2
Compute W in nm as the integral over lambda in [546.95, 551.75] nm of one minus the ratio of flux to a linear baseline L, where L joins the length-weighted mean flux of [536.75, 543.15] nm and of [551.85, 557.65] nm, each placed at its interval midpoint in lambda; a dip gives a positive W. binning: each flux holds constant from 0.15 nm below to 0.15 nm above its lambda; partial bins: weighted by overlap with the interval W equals 0.07 nm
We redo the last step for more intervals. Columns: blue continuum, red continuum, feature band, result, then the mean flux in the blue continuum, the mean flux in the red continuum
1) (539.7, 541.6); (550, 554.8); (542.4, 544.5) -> -0.04 nm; 64.4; 64.5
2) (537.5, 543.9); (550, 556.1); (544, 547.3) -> -0.08 nm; 65.7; 64.5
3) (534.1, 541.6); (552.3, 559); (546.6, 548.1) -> 0.02 nm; 67.2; 63.8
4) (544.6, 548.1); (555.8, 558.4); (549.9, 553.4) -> 0.01 nm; 64.8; 64.5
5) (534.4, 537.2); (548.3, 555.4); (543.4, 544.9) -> 0.02 nm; 67.8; 64.8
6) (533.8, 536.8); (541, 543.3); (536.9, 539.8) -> -0.05 nm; 67.3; 67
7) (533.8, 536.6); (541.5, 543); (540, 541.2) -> 0.09 nm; 67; 68.3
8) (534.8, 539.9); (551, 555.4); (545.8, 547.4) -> -0.10 nm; 67.5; 63.8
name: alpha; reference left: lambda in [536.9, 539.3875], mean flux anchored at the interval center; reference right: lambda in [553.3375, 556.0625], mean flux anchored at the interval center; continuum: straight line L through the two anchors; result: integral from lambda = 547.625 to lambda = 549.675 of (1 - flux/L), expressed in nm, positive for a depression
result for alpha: 0.11 nm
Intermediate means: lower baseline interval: 68.1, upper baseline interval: 65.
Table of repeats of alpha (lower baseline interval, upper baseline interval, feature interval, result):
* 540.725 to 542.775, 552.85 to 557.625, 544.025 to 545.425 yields 0.02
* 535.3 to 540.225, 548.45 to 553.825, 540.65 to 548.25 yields 0.00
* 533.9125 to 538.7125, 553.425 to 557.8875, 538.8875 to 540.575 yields -0.01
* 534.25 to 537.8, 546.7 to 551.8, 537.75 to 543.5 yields 0.08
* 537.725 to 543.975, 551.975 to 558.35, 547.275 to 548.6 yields 0.08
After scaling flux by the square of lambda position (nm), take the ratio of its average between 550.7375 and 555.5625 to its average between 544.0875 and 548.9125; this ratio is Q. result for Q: 1.01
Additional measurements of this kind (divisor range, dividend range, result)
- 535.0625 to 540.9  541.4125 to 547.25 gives 1.02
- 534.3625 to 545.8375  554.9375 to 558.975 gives 1.02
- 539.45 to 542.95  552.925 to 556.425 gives 1.03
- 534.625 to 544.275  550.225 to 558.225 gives 1.02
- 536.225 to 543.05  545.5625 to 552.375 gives 1.01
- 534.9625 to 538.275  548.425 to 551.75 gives 1.02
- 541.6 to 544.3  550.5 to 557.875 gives 1.01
